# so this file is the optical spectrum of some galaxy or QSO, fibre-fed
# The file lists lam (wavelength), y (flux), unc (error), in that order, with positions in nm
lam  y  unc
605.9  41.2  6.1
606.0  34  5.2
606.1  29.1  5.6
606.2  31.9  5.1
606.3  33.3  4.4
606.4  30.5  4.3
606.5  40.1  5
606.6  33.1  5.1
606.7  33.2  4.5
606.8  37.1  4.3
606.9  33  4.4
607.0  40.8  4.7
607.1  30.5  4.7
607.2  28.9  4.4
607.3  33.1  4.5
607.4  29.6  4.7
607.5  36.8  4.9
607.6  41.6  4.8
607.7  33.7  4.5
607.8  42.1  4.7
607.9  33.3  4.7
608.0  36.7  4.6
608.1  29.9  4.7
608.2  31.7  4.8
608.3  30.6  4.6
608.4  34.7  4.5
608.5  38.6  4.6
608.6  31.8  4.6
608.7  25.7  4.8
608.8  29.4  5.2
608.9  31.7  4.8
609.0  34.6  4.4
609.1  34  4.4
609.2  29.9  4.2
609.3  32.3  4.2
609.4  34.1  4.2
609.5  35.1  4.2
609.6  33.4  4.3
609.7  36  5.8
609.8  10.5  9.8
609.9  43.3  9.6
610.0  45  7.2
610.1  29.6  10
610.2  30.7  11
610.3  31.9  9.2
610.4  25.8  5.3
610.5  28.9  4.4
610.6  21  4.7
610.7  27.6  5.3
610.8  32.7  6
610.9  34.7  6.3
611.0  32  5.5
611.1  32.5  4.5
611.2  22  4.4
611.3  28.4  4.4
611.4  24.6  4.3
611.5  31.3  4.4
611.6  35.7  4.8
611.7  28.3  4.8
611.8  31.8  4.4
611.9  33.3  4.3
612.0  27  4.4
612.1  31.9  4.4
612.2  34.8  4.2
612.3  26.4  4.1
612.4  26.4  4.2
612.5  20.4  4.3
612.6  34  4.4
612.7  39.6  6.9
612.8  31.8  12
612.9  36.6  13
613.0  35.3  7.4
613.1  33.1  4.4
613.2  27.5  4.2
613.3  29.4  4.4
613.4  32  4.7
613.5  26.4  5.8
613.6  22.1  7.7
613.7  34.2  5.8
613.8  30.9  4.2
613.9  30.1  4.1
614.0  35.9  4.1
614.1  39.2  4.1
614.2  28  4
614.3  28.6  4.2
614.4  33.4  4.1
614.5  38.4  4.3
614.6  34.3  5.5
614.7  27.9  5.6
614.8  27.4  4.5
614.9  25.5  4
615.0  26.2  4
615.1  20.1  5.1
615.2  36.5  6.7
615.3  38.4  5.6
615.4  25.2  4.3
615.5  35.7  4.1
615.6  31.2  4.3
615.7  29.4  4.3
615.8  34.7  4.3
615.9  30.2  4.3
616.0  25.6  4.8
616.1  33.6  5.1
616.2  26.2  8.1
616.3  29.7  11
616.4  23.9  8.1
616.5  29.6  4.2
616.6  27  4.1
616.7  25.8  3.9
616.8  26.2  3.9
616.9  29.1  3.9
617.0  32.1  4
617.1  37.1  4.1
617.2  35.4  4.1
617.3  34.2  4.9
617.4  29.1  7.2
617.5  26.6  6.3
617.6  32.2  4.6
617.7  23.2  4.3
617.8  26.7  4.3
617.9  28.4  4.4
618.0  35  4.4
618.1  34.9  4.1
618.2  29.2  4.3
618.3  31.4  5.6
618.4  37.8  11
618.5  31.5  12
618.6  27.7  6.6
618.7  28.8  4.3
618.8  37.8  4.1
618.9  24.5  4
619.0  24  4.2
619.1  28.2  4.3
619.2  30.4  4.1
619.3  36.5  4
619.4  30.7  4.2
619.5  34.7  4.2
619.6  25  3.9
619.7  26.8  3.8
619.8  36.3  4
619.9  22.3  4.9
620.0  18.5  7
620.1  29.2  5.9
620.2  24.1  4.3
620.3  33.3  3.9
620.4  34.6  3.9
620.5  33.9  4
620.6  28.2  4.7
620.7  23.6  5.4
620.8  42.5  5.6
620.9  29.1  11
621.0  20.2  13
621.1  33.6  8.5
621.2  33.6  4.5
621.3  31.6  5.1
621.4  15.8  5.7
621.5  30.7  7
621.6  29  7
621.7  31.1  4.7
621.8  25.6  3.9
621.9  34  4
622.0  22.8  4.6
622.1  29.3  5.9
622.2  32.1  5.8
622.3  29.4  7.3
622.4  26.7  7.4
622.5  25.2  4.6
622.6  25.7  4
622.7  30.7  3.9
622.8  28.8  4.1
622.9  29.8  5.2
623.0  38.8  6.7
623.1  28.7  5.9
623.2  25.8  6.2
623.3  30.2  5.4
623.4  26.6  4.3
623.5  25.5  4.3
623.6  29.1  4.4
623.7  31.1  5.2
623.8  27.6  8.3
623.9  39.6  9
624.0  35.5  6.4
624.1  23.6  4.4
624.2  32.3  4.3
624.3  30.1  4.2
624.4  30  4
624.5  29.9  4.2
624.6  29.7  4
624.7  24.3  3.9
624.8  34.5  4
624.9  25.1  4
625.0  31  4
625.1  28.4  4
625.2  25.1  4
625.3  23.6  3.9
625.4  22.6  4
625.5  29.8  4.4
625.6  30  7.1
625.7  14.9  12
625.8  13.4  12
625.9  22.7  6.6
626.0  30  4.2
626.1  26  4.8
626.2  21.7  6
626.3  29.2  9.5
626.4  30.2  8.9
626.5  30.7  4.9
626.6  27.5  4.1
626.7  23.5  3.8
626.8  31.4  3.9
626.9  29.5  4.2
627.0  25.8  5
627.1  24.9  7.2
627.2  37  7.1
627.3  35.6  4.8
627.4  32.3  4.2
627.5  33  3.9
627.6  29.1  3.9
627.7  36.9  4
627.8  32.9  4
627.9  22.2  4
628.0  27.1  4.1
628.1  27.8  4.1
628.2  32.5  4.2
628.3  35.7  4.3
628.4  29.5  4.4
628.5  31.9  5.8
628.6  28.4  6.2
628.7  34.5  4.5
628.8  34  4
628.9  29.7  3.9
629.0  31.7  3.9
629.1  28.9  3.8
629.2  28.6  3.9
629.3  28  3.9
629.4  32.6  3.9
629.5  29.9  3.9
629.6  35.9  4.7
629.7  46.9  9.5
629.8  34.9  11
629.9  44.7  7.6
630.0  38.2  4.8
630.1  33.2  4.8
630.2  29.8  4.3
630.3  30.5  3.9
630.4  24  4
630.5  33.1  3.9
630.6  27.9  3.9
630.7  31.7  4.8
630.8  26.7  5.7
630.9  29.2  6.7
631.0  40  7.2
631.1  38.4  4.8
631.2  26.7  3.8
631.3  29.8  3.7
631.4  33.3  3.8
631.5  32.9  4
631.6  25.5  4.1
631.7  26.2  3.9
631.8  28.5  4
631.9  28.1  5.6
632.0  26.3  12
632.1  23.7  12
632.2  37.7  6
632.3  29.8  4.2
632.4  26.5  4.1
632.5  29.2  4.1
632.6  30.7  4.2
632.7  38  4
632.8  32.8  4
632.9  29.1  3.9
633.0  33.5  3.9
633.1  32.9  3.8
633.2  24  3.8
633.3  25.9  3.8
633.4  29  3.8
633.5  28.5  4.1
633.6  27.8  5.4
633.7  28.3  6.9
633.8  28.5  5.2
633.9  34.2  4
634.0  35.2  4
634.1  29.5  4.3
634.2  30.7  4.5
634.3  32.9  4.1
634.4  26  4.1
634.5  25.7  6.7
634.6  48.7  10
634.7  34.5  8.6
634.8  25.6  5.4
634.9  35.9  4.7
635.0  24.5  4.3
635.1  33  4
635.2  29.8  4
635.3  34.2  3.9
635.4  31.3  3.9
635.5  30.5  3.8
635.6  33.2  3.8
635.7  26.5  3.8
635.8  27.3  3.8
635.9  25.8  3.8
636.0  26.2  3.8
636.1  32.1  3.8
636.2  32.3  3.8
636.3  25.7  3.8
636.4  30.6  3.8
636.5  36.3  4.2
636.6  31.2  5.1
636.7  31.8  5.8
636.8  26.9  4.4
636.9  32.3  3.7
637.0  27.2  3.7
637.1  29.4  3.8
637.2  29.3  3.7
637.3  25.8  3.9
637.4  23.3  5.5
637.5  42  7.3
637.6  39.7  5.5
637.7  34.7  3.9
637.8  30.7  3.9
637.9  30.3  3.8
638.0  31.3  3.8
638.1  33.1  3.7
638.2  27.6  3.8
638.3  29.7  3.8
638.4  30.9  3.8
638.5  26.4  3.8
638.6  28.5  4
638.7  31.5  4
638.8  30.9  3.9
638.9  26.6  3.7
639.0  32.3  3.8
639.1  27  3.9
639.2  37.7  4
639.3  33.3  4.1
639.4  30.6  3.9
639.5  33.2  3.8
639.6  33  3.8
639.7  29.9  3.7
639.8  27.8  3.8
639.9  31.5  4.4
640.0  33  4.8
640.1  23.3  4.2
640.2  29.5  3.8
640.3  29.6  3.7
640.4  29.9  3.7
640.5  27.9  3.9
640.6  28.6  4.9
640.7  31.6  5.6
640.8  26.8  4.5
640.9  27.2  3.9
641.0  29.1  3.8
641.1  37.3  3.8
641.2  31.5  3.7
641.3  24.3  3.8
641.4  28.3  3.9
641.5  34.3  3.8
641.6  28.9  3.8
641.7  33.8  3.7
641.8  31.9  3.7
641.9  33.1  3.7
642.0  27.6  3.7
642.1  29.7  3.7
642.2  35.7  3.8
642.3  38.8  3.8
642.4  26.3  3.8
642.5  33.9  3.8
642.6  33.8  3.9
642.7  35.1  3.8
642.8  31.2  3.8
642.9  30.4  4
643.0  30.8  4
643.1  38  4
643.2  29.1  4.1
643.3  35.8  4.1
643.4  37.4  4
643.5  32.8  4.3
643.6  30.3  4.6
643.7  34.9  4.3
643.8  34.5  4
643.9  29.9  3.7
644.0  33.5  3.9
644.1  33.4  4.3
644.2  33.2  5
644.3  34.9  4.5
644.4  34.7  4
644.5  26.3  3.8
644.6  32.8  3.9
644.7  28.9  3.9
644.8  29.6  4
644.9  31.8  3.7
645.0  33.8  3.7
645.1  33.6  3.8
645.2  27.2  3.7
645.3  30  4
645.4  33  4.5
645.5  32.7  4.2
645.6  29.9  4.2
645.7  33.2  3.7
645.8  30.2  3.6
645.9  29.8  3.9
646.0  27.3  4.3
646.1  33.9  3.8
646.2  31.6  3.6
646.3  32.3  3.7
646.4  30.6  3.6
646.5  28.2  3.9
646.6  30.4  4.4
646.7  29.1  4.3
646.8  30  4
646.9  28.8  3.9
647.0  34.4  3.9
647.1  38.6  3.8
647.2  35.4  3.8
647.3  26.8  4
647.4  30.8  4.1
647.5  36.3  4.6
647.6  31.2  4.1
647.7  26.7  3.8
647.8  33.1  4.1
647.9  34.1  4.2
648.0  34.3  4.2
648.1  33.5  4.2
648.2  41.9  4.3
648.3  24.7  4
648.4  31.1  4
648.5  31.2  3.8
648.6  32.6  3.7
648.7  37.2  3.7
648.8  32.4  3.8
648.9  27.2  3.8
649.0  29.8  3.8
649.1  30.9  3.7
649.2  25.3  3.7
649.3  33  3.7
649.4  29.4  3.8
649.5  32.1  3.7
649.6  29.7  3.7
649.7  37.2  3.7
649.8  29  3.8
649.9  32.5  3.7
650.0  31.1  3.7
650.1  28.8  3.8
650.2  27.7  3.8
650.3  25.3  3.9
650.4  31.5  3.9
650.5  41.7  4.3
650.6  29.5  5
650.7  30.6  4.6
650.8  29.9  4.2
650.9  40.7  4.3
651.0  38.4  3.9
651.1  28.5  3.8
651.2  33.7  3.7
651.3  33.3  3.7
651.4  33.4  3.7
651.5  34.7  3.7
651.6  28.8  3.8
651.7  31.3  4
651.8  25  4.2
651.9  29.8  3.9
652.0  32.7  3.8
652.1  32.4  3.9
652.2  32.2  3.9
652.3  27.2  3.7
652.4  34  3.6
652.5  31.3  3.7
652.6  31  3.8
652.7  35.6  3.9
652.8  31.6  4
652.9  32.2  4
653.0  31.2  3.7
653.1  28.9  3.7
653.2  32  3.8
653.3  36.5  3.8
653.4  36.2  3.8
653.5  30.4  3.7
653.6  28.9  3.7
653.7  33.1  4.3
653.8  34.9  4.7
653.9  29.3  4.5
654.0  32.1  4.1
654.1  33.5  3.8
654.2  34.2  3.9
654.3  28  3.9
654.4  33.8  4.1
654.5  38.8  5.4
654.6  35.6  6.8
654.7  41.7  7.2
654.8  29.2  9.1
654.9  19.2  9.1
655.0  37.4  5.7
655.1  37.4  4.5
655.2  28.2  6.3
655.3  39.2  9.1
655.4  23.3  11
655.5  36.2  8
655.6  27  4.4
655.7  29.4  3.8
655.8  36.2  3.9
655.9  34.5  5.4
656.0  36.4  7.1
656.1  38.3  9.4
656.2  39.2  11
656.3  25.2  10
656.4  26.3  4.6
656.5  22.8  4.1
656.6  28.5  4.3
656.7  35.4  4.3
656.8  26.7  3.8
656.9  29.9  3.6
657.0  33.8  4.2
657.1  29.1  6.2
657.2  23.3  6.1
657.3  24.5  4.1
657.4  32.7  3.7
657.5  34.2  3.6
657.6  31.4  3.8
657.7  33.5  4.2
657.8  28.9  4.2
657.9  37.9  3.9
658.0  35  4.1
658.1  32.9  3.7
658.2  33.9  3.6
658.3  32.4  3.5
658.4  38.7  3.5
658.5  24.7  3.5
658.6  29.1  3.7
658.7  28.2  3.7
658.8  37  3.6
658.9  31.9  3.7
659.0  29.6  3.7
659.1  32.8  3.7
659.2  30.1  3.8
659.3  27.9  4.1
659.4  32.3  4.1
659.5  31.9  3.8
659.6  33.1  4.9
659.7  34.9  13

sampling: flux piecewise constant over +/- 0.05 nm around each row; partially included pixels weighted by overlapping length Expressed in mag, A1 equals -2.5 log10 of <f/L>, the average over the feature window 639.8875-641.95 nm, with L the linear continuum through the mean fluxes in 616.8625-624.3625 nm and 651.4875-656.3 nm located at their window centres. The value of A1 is 0.05 mag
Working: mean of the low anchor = 29.8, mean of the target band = 30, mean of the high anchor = 32.4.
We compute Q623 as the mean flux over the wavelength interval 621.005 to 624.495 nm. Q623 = 29.3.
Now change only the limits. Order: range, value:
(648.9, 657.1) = 31.8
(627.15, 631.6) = 32.1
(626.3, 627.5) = 30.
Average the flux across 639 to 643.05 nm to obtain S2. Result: 30.9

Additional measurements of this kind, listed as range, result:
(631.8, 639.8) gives 30.6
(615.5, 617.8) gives 29.7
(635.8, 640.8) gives 30.3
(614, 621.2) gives 30.2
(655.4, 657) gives 31.3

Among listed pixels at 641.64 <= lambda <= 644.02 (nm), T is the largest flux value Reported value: 38.8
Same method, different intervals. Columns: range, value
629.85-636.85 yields 48.7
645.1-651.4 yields 41.9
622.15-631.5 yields 46.9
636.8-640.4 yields 42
